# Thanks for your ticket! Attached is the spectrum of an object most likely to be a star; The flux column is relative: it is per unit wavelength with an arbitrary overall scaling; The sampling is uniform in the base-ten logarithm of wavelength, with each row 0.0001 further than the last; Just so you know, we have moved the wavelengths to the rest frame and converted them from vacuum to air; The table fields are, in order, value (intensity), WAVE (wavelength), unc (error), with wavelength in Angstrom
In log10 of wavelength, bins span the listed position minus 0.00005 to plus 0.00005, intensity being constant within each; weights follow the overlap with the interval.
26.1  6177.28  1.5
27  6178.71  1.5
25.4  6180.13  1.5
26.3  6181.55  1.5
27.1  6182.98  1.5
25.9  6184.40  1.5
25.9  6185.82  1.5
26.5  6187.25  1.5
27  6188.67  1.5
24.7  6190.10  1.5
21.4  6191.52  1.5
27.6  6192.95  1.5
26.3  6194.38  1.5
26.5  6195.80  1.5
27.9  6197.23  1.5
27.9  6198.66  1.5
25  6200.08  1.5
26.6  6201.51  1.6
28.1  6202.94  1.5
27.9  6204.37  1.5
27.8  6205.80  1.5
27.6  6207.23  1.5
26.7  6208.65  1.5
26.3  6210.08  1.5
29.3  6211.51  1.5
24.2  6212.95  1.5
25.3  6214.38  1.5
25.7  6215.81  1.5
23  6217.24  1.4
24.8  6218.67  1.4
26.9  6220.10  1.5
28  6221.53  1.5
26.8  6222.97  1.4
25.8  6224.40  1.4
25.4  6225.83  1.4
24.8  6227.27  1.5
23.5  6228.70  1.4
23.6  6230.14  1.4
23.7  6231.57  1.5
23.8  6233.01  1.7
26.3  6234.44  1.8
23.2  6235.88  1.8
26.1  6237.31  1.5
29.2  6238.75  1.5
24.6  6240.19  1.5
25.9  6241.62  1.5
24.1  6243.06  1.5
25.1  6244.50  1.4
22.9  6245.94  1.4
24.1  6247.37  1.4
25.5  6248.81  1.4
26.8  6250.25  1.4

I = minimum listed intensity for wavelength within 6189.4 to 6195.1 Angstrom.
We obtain 21.4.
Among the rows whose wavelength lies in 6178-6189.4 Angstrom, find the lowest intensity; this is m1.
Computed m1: 25.4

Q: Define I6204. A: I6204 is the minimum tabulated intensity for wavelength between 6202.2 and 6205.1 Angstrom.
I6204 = 27.9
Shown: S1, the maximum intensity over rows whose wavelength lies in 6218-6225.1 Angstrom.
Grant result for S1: 28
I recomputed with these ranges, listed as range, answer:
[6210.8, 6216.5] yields 24.2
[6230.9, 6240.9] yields 23.2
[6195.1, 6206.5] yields 25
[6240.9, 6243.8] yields 24.1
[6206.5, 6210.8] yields 26.3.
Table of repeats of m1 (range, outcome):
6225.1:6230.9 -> 23.5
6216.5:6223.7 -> 23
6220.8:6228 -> 24.8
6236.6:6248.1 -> 22.9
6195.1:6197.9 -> 26.5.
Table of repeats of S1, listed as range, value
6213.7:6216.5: 25.7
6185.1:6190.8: 27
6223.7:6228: 25.8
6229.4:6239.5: 29.2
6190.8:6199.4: 27.9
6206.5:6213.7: 29.3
